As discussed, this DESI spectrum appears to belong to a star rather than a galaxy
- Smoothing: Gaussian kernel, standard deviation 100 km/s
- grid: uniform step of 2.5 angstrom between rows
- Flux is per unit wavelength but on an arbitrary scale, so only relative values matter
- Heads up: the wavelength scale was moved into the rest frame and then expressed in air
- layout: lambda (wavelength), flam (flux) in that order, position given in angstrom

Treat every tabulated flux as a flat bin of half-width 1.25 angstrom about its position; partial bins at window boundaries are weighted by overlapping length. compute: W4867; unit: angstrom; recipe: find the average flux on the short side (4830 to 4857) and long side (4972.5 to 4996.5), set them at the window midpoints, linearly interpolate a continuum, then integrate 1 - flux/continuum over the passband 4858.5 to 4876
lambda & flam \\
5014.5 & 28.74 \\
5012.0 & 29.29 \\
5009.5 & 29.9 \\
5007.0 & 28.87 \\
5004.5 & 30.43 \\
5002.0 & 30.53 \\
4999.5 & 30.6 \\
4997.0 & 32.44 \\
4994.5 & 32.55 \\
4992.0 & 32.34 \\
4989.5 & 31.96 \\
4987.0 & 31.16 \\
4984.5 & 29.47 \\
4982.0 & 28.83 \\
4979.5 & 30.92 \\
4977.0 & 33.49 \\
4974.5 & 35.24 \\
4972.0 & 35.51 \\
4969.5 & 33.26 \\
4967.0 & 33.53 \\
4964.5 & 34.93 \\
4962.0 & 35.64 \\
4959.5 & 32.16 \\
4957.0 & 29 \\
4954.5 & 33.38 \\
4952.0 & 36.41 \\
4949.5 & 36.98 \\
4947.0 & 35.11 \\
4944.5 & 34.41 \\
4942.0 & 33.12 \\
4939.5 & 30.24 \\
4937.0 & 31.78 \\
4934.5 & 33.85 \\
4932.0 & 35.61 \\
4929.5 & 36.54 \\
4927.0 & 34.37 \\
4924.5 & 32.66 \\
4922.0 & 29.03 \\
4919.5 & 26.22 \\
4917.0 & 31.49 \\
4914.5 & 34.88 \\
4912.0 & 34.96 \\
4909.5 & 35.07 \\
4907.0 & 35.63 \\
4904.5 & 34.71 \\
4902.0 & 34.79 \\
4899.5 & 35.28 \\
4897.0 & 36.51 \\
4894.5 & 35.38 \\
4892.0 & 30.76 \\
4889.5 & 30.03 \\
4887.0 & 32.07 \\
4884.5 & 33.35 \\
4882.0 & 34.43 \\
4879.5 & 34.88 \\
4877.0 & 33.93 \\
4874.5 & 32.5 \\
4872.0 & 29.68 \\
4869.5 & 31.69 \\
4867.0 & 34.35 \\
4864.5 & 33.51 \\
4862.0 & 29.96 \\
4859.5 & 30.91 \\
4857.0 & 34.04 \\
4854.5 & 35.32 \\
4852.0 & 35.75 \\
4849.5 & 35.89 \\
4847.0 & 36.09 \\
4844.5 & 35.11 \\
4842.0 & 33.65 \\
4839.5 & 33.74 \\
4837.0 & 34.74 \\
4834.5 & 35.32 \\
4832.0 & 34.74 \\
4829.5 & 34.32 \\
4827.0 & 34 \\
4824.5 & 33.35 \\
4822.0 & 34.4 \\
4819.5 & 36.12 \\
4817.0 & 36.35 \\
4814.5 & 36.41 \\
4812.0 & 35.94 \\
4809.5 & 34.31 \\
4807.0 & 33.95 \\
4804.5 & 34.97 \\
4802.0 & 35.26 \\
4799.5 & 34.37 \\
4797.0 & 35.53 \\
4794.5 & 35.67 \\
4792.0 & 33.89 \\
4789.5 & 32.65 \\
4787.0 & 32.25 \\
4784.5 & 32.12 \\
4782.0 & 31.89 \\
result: 1.3 angstrom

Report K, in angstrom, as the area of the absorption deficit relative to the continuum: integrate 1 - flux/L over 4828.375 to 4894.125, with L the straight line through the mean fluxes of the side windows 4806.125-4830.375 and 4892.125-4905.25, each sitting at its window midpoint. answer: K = 2.7 angstrom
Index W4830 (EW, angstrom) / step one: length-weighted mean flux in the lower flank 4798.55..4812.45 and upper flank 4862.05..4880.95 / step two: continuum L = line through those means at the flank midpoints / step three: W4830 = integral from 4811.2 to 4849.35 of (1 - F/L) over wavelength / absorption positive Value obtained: -1.1 angstrom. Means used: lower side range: 34.7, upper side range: 32.8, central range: 35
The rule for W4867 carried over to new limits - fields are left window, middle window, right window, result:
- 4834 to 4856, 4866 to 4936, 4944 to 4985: 1.9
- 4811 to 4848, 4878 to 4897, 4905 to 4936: 0.4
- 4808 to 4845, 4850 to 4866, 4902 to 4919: 0.5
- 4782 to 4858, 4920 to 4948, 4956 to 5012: -0.3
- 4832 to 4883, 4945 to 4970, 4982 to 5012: -1.9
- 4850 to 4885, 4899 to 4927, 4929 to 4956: 0.5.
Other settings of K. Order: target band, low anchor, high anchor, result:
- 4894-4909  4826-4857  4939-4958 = -0.49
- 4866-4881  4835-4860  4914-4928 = 0.26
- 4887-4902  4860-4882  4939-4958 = -0.27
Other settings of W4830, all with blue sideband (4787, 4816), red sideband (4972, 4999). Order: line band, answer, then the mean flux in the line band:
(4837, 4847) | -0.1 angstrom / 34.5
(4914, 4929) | 0.6 angstrom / 31.5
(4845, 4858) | -0.6 angstrom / 35.4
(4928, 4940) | -0.4 angstrom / 33.8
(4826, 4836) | -0.1 angstrom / 34.6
